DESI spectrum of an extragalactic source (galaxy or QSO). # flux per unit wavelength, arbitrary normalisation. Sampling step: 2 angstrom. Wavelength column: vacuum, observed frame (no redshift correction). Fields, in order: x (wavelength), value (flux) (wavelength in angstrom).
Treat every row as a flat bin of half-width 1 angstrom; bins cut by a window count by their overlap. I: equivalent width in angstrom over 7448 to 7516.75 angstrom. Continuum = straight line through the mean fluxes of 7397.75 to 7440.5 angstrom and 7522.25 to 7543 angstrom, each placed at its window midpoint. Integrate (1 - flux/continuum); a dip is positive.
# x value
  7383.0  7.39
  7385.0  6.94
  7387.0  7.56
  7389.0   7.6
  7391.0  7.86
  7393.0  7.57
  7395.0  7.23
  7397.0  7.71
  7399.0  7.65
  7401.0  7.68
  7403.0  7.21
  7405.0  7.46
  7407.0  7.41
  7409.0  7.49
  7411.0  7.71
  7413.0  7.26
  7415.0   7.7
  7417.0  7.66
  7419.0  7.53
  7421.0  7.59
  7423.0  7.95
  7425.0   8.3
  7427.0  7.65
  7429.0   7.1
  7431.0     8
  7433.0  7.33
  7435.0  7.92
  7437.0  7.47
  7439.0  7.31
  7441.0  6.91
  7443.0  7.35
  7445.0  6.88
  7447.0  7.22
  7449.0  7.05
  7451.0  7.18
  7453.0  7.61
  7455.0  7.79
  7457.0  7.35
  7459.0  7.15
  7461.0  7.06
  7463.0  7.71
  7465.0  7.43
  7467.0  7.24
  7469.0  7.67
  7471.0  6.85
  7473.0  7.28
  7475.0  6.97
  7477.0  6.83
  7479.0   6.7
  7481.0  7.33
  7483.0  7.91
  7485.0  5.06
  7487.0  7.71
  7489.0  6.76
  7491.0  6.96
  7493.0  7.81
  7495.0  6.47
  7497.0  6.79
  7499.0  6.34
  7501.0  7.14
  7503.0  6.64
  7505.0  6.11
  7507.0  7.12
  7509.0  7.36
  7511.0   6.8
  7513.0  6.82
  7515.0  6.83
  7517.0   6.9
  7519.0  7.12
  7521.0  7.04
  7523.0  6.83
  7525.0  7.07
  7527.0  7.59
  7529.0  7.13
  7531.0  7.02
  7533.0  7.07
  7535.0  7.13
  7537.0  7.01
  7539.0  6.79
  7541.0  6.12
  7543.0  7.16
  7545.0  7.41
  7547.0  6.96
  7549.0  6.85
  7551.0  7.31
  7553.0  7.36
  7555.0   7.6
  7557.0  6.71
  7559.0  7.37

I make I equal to 1.89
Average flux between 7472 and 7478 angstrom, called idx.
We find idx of 7.03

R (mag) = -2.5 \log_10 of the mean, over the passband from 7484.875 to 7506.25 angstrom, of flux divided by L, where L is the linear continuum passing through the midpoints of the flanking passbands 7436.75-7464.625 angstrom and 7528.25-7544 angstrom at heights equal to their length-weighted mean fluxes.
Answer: 0.05 mag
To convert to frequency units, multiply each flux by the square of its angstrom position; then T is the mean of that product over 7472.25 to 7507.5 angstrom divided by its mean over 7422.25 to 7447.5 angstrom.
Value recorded 0.9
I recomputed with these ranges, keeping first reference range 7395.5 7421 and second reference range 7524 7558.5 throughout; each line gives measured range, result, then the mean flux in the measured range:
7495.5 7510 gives 0.9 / 6.77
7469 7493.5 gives 0.9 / 7.02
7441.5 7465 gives 0.3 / 7.3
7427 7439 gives -0.2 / 7.55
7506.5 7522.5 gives 0.4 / 6.99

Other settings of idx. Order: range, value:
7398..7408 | 7.48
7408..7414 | 7.49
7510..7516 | 6.82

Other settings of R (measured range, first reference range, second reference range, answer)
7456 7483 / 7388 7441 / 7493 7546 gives 0.00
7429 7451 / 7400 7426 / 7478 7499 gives 0.01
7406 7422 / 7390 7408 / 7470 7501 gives -0.02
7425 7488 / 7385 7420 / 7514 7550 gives 0.01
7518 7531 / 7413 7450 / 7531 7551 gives -0.01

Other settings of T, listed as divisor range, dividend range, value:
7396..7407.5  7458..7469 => 0.99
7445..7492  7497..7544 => 0.98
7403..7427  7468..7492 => 0.93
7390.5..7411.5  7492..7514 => 0.94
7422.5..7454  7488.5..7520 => 0.94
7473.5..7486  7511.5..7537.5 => 1.04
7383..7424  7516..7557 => 0.97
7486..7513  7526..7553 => 1.03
